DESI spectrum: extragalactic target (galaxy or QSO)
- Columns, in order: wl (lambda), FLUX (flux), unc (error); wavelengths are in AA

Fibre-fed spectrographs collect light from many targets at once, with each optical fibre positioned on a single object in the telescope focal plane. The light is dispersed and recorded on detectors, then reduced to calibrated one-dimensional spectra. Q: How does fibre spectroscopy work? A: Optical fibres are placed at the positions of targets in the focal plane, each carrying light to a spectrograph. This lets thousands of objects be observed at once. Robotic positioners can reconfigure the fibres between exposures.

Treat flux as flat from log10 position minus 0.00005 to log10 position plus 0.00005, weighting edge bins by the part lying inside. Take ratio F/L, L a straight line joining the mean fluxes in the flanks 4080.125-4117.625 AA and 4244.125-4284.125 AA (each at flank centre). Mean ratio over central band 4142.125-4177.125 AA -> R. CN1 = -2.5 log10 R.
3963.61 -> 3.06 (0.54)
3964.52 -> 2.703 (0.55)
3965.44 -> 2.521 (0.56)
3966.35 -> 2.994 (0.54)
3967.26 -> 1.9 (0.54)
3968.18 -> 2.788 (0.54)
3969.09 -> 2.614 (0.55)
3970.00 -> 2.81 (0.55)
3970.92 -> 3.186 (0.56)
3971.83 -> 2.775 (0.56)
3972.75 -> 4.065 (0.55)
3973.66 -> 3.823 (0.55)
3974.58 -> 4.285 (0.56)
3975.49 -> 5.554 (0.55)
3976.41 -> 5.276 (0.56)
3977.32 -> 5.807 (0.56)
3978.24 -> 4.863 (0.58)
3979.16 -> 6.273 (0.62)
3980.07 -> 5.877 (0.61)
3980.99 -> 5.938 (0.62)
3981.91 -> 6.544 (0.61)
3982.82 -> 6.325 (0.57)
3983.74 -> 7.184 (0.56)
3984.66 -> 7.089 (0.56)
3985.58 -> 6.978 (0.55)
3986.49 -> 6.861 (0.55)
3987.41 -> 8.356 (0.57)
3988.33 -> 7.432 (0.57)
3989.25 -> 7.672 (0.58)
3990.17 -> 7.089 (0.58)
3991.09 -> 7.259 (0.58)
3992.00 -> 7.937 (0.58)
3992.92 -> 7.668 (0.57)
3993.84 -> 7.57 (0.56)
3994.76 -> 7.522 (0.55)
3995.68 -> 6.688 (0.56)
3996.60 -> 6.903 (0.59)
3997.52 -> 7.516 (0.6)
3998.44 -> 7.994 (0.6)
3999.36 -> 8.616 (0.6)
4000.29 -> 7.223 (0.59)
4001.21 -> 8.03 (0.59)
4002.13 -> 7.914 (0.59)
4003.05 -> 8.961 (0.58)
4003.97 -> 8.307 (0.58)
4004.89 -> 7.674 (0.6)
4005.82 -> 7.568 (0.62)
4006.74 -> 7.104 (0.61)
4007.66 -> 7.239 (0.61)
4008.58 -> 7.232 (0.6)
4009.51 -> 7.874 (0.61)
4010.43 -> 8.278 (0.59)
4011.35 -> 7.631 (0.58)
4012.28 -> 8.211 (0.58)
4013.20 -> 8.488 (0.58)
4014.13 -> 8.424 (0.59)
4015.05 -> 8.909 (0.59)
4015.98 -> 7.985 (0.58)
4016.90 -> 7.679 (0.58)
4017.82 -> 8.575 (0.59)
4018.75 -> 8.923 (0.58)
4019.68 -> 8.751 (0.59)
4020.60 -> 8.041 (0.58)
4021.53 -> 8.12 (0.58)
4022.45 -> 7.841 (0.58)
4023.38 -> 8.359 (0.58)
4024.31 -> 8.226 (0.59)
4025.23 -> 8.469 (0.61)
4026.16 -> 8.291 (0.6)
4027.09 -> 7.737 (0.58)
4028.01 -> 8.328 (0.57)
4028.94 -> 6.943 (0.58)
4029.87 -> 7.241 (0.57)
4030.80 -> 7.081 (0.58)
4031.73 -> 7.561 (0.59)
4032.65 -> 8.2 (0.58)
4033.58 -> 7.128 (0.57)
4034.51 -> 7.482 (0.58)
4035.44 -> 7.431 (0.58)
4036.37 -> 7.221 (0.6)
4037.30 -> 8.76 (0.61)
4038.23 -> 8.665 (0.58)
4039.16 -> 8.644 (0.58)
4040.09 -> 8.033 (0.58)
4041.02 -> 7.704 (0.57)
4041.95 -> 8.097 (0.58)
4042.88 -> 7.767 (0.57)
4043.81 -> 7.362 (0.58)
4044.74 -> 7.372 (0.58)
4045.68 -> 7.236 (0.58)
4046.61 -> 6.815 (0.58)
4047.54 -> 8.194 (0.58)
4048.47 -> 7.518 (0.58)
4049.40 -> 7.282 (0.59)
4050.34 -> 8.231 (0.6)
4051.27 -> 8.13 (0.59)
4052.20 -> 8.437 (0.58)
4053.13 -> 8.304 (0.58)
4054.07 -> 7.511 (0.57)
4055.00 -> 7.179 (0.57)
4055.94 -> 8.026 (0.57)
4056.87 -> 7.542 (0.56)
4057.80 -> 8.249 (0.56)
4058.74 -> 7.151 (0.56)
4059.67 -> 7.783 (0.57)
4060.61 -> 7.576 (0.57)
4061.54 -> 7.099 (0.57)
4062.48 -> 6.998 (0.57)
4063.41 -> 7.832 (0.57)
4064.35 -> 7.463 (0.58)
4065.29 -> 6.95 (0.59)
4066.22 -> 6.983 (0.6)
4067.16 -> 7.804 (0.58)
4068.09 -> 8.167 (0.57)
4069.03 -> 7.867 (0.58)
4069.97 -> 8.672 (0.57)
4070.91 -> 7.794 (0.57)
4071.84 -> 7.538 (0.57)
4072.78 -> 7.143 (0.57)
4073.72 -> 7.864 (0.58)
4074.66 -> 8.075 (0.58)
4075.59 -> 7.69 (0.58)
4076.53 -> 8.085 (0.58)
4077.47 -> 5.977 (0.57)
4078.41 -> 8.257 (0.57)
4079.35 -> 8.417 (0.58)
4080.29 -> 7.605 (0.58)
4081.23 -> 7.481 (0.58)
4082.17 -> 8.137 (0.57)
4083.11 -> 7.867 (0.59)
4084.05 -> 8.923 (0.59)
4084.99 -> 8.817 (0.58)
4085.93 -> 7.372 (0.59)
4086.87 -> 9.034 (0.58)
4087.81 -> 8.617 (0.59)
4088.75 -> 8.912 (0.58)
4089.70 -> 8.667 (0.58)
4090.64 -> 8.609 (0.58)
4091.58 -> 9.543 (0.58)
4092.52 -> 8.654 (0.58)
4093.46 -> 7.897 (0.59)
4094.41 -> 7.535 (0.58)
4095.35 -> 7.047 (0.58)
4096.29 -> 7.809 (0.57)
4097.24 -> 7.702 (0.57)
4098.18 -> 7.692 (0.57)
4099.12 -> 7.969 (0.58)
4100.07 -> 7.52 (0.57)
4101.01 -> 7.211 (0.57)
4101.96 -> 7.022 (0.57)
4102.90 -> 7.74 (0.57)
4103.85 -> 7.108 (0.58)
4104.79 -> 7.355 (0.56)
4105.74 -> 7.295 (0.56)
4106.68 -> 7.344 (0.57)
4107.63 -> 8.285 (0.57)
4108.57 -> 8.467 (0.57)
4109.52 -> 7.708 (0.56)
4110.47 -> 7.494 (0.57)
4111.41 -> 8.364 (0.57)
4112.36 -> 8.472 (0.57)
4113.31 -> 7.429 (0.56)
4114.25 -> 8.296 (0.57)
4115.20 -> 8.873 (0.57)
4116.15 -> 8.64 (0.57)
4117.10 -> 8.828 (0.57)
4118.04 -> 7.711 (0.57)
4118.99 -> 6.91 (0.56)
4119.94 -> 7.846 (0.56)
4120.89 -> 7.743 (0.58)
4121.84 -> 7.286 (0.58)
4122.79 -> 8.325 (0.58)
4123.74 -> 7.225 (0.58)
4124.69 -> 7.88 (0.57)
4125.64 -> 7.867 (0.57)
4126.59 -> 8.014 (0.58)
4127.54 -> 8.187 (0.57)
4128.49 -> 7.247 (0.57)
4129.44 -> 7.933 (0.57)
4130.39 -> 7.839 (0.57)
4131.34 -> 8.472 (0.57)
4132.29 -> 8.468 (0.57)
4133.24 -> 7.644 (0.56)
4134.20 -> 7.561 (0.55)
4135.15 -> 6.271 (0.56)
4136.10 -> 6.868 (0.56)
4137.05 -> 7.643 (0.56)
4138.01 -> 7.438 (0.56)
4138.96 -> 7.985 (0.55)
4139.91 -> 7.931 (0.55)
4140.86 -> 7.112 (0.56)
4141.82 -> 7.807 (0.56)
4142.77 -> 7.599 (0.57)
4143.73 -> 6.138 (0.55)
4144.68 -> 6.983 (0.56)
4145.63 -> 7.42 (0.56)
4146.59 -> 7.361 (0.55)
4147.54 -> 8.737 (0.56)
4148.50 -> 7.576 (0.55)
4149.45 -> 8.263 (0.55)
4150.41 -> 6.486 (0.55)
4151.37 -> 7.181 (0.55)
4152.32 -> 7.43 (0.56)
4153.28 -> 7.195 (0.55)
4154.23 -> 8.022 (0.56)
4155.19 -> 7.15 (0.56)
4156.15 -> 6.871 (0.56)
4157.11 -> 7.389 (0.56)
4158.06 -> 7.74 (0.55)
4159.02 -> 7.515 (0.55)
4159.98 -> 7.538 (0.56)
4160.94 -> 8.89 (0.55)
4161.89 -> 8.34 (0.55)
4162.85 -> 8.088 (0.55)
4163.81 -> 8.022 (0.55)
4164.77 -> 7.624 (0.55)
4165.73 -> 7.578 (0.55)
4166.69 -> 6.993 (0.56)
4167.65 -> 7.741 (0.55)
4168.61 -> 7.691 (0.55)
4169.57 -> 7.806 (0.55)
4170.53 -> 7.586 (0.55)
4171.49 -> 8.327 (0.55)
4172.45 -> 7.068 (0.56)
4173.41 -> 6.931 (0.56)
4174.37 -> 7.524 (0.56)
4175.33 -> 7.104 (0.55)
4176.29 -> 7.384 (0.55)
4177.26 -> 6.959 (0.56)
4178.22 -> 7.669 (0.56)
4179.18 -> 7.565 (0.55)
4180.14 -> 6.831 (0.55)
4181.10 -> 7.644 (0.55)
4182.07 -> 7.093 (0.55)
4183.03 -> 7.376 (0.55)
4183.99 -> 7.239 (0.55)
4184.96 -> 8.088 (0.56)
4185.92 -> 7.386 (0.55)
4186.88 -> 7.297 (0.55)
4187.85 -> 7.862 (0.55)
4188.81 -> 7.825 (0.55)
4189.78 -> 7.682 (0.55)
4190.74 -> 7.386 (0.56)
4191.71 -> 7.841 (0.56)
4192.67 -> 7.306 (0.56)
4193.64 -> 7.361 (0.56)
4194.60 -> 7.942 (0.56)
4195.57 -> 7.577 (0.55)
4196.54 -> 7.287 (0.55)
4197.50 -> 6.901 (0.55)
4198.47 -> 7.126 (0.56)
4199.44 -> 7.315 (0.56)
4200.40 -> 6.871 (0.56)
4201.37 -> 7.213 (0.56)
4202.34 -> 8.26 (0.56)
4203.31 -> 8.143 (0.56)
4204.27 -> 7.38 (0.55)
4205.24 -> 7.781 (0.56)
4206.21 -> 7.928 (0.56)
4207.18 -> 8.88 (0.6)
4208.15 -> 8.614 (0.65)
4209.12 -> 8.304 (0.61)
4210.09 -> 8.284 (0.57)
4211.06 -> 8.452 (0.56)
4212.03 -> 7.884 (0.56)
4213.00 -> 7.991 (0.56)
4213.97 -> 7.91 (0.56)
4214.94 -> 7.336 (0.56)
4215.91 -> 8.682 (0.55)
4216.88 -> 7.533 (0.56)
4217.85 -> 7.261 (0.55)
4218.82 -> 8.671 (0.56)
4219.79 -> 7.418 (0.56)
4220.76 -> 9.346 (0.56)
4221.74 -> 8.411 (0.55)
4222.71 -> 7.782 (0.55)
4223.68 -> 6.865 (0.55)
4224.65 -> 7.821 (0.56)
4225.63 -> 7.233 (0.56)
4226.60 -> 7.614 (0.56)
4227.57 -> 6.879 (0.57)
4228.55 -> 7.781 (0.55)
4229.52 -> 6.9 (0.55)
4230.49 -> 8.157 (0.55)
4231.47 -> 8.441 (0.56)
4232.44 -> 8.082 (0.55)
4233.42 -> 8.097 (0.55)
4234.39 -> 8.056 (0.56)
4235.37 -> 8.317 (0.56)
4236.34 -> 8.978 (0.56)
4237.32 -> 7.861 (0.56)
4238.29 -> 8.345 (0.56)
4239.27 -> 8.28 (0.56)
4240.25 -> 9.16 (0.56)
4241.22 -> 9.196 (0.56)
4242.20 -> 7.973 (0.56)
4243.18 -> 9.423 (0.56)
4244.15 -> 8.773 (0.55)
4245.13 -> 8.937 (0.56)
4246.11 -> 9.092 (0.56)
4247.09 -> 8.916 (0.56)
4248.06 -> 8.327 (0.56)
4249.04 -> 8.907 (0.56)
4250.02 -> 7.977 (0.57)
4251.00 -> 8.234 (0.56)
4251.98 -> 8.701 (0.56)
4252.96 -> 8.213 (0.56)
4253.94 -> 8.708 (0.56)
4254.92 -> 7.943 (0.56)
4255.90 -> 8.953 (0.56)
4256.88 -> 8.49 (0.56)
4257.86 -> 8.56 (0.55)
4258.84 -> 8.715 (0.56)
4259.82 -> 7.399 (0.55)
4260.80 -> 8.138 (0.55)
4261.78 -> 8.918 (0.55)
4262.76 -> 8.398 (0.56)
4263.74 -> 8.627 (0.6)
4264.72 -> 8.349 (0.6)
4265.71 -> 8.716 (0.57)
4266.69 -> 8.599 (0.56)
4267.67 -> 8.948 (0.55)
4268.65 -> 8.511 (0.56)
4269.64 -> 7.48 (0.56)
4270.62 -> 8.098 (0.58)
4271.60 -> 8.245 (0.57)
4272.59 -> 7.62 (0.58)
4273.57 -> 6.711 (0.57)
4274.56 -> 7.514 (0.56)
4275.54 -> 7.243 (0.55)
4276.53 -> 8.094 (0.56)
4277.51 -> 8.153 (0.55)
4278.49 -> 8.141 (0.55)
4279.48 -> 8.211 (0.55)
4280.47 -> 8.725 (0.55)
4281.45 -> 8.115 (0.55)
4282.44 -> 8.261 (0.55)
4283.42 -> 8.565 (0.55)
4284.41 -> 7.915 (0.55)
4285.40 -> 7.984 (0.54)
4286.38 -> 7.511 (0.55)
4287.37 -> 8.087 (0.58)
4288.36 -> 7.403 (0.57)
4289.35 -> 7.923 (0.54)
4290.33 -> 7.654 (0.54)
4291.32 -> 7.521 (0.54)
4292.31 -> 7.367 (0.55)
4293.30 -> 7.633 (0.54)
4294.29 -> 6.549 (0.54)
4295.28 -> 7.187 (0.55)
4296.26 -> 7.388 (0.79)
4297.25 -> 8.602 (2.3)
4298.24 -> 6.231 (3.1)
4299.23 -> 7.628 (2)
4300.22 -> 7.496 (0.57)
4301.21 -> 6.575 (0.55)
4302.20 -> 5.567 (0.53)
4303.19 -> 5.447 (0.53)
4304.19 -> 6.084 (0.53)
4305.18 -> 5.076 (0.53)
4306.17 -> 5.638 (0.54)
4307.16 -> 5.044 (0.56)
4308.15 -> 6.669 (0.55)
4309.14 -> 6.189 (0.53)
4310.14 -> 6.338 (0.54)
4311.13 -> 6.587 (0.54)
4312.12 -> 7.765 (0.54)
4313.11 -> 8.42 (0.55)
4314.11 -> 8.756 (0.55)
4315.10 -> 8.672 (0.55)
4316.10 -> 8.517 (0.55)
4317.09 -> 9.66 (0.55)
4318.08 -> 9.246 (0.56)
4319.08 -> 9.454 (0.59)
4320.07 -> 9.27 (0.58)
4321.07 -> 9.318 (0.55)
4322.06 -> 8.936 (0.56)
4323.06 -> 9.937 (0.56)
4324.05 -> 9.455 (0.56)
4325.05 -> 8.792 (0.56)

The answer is 0.084 mag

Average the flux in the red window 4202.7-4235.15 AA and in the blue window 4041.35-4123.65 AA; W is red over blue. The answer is 1.0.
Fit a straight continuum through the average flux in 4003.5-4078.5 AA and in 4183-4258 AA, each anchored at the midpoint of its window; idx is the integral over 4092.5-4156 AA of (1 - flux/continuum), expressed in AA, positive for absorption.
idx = 1.9 AA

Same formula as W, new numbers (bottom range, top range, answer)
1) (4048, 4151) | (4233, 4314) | 1.01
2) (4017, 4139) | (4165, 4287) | 1.01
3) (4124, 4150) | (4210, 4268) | 1.08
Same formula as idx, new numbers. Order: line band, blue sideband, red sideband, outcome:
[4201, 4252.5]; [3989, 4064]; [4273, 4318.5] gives -4.4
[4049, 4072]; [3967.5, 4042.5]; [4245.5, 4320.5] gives -1.3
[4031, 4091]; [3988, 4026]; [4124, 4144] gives -0.3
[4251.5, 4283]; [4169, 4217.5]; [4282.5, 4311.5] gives -4.7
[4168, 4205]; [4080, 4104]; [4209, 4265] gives 3.2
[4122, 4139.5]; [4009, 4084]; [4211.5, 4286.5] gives 0.6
